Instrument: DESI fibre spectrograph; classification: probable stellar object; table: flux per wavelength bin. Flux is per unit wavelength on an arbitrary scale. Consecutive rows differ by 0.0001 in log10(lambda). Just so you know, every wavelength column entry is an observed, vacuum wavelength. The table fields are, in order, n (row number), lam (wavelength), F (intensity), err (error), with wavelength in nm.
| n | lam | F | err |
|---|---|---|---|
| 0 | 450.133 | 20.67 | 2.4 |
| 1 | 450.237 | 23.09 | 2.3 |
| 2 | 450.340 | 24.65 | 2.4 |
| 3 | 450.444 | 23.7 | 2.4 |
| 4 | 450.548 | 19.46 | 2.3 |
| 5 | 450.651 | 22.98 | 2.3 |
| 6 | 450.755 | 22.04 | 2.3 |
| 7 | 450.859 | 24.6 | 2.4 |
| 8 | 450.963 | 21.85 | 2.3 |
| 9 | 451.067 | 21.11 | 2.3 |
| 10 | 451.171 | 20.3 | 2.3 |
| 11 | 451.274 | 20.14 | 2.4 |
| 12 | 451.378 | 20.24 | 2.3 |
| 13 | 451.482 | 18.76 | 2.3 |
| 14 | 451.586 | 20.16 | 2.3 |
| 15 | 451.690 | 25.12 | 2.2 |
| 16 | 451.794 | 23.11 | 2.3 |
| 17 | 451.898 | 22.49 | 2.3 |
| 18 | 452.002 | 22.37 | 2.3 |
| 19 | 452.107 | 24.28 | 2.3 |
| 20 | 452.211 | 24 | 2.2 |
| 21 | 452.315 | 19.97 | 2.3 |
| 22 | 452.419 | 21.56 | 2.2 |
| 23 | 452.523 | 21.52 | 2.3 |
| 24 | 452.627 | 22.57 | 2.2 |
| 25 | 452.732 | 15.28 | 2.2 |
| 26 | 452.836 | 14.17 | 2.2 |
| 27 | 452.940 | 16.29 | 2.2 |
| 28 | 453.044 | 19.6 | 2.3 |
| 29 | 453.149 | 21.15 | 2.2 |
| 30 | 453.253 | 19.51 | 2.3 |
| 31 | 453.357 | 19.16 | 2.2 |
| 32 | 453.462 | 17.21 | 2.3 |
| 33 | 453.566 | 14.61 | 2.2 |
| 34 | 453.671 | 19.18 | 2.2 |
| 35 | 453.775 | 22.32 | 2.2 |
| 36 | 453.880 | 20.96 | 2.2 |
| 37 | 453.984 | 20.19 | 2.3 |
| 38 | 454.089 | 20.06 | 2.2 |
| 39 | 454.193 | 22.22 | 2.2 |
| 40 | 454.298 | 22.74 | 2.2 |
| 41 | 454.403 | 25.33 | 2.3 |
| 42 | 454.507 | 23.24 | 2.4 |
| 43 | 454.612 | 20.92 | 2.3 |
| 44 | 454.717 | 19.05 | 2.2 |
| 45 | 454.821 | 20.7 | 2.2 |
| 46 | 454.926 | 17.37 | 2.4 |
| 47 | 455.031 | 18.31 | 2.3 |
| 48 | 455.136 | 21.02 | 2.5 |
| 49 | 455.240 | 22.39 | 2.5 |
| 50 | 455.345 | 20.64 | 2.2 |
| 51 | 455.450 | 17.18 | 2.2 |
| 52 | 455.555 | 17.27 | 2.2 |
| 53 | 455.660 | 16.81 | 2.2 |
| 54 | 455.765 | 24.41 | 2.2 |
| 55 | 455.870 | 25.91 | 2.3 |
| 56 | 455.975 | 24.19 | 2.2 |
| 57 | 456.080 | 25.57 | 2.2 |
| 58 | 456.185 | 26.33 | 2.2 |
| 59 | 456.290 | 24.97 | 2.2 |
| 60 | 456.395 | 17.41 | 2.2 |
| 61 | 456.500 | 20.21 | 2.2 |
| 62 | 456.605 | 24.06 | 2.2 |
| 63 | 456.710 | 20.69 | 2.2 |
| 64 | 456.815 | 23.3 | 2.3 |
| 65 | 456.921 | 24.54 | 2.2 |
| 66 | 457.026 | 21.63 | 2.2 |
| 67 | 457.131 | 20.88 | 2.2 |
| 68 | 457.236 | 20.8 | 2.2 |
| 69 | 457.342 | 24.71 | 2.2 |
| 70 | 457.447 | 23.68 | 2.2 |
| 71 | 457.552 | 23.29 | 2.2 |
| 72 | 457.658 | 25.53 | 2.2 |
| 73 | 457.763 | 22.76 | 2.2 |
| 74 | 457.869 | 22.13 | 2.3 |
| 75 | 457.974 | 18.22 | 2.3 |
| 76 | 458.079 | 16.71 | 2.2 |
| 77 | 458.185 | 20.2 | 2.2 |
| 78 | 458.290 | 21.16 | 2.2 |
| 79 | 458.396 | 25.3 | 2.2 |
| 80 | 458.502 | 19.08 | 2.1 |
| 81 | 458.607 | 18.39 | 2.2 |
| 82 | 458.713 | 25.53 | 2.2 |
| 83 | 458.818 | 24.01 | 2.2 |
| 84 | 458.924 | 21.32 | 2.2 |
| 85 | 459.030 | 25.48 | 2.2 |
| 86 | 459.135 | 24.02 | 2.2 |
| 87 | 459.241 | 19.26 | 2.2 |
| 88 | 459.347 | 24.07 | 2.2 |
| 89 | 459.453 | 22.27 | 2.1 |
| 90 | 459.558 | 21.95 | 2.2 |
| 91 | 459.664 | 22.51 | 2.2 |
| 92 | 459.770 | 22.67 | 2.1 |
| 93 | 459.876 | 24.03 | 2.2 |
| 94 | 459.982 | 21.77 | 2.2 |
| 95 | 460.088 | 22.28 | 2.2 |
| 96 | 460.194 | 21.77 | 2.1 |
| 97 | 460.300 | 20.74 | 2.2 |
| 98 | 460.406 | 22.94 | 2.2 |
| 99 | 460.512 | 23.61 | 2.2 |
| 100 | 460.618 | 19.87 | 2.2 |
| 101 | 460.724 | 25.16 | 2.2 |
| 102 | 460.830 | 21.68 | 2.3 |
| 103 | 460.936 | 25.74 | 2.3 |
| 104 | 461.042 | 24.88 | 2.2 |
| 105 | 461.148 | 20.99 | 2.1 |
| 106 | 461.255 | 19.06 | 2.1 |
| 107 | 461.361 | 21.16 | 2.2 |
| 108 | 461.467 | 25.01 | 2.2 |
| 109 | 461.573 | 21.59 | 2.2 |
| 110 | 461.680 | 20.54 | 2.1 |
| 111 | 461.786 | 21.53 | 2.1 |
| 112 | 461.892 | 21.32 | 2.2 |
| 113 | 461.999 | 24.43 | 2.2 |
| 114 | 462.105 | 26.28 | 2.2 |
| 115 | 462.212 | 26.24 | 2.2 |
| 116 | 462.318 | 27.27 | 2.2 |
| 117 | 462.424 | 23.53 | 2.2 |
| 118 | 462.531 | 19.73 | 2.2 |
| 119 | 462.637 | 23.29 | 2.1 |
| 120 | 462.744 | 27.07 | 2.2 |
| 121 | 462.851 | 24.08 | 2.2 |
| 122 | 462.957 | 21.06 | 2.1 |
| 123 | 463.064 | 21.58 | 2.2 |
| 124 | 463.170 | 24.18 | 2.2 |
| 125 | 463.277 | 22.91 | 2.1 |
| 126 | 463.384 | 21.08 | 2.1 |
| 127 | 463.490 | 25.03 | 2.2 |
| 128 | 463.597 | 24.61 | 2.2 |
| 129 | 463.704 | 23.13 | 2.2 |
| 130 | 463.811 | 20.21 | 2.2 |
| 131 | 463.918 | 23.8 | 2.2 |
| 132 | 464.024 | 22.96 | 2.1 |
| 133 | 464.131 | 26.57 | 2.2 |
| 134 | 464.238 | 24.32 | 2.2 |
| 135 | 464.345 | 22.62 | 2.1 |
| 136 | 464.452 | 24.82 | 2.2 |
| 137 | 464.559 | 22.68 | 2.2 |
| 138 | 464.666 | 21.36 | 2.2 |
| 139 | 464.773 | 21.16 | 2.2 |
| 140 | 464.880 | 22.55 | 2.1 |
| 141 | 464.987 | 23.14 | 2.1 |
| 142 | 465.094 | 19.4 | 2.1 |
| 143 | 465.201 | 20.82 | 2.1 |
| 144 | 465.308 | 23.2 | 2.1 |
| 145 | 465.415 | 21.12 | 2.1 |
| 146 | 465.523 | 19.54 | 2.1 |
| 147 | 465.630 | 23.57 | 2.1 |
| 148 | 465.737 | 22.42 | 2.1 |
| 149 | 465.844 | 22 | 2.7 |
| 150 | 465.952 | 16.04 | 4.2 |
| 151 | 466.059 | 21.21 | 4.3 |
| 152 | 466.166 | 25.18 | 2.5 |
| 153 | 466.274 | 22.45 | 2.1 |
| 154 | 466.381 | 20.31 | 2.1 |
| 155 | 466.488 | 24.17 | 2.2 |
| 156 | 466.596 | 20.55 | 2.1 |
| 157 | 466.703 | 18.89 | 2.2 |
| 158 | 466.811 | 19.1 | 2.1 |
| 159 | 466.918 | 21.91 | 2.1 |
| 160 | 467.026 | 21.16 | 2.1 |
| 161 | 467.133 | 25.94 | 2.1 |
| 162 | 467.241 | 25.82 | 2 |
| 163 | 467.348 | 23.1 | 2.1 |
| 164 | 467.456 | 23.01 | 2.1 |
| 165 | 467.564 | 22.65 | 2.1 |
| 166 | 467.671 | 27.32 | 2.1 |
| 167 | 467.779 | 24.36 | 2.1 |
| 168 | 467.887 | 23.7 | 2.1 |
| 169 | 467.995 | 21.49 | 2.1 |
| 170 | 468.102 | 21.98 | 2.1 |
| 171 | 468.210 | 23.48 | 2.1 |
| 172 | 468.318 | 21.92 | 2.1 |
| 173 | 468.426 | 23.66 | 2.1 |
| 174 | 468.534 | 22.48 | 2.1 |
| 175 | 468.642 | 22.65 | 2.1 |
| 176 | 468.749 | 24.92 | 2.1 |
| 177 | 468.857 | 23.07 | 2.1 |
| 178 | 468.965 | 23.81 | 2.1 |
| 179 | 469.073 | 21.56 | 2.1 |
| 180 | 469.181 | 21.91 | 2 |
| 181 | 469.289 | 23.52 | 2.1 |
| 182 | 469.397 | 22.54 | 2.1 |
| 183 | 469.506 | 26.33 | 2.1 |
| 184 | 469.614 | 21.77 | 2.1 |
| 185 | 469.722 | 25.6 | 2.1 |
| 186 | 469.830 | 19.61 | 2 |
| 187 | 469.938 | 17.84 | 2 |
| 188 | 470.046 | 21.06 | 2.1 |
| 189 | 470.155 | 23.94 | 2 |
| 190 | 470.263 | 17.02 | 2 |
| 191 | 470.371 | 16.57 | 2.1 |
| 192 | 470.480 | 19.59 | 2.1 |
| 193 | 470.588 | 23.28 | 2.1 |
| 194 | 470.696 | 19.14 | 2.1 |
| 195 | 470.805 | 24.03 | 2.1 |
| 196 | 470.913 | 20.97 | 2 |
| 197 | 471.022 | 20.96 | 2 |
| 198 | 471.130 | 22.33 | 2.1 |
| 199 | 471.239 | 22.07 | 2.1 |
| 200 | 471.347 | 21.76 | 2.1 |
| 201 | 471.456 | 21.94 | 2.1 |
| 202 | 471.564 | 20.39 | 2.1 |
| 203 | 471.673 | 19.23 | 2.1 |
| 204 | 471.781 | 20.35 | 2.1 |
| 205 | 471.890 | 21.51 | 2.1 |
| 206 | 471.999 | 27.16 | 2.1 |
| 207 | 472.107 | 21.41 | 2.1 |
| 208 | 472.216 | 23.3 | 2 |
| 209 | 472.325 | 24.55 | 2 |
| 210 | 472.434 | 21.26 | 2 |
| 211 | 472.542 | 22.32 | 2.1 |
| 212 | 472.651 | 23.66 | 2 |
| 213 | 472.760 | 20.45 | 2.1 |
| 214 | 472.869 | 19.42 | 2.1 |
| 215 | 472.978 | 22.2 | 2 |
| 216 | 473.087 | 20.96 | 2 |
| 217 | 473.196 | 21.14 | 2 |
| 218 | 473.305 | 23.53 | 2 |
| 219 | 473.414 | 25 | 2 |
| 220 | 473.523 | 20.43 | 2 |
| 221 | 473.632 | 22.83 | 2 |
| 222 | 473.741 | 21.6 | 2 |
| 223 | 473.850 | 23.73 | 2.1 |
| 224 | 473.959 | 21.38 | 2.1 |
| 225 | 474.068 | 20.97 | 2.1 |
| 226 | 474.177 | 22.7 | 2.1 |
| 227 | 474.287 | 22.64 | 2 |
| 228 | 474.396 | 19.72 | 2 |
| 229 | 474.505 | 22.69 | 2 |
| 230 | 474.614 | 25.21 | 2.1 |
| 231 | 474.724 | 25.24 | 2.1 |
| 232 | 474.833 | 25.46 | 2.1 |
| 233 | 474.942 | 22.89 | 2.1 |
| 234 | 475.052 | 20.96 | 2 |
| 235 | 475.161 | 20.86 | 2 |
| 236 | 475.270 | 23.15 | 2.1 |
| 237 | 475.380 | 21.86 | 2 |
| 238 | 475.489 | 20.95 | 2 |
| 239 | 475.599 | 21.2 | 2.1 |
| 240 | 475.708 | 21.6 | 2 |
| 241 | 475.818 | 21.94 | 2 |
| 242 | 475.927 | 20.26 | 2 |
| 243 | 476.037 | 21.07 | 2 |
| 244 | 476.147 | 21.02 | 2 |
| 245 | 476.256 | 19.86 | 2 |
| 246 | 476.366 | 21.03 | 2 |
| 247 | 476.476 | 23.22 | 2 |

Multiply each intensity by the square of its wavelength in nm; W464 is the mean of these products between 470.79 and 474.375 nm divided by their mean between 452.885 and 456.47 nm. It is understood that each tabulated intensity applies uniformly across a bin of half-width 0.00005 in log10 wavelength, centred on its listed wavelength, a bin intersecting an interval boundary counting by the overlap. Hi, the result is 1.1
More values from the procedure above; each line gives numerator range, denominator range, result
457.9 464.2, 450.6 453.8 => 1.15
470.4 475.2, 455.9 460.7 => 1.05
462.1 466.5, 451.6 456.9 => 1.13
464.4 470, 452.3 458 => 1.12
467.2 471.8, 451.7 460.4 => 1.10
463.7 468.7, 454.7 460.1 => 1.07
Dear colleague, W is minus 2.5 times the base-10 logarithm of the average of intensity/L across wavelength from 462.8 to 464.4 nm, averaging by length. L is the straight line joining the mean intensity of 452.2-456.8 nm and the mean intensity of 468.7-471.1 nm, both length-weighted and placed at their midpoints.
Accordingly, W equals -0.09 mag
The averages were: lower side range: 20.6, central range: 23.2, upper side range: 21.8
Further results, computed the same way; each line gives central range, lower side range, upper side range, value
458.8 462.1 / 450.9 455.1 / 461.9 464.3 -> 0.02 mag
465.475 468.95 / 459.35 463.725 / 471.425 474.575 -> 0.00 mag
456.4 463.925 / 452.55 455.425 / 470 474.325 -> -0.11 mag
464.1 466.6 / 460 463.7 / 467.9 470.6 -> 0.02 mag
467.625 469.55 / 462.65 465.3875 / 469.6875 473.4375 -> -0.06 mag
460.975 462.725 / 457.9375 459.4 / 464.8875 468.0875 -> -0.06 mag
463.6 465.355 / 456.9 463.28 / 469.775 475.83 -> -0.02 mag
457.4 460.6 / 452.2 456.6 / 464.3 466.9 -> -0.06 mag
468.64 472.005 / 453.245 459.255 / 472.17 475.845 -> 0.02 mag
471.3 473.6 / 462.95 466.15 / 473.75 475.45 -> 0.03 mag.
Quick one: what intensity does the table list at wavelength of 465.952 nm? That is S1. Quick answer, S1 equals 16.04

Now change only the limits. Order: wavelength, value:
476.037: 21.07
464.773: 21.16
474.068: 20.97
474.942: 22.89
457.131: 20.88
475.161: 20.86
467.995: 21.49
